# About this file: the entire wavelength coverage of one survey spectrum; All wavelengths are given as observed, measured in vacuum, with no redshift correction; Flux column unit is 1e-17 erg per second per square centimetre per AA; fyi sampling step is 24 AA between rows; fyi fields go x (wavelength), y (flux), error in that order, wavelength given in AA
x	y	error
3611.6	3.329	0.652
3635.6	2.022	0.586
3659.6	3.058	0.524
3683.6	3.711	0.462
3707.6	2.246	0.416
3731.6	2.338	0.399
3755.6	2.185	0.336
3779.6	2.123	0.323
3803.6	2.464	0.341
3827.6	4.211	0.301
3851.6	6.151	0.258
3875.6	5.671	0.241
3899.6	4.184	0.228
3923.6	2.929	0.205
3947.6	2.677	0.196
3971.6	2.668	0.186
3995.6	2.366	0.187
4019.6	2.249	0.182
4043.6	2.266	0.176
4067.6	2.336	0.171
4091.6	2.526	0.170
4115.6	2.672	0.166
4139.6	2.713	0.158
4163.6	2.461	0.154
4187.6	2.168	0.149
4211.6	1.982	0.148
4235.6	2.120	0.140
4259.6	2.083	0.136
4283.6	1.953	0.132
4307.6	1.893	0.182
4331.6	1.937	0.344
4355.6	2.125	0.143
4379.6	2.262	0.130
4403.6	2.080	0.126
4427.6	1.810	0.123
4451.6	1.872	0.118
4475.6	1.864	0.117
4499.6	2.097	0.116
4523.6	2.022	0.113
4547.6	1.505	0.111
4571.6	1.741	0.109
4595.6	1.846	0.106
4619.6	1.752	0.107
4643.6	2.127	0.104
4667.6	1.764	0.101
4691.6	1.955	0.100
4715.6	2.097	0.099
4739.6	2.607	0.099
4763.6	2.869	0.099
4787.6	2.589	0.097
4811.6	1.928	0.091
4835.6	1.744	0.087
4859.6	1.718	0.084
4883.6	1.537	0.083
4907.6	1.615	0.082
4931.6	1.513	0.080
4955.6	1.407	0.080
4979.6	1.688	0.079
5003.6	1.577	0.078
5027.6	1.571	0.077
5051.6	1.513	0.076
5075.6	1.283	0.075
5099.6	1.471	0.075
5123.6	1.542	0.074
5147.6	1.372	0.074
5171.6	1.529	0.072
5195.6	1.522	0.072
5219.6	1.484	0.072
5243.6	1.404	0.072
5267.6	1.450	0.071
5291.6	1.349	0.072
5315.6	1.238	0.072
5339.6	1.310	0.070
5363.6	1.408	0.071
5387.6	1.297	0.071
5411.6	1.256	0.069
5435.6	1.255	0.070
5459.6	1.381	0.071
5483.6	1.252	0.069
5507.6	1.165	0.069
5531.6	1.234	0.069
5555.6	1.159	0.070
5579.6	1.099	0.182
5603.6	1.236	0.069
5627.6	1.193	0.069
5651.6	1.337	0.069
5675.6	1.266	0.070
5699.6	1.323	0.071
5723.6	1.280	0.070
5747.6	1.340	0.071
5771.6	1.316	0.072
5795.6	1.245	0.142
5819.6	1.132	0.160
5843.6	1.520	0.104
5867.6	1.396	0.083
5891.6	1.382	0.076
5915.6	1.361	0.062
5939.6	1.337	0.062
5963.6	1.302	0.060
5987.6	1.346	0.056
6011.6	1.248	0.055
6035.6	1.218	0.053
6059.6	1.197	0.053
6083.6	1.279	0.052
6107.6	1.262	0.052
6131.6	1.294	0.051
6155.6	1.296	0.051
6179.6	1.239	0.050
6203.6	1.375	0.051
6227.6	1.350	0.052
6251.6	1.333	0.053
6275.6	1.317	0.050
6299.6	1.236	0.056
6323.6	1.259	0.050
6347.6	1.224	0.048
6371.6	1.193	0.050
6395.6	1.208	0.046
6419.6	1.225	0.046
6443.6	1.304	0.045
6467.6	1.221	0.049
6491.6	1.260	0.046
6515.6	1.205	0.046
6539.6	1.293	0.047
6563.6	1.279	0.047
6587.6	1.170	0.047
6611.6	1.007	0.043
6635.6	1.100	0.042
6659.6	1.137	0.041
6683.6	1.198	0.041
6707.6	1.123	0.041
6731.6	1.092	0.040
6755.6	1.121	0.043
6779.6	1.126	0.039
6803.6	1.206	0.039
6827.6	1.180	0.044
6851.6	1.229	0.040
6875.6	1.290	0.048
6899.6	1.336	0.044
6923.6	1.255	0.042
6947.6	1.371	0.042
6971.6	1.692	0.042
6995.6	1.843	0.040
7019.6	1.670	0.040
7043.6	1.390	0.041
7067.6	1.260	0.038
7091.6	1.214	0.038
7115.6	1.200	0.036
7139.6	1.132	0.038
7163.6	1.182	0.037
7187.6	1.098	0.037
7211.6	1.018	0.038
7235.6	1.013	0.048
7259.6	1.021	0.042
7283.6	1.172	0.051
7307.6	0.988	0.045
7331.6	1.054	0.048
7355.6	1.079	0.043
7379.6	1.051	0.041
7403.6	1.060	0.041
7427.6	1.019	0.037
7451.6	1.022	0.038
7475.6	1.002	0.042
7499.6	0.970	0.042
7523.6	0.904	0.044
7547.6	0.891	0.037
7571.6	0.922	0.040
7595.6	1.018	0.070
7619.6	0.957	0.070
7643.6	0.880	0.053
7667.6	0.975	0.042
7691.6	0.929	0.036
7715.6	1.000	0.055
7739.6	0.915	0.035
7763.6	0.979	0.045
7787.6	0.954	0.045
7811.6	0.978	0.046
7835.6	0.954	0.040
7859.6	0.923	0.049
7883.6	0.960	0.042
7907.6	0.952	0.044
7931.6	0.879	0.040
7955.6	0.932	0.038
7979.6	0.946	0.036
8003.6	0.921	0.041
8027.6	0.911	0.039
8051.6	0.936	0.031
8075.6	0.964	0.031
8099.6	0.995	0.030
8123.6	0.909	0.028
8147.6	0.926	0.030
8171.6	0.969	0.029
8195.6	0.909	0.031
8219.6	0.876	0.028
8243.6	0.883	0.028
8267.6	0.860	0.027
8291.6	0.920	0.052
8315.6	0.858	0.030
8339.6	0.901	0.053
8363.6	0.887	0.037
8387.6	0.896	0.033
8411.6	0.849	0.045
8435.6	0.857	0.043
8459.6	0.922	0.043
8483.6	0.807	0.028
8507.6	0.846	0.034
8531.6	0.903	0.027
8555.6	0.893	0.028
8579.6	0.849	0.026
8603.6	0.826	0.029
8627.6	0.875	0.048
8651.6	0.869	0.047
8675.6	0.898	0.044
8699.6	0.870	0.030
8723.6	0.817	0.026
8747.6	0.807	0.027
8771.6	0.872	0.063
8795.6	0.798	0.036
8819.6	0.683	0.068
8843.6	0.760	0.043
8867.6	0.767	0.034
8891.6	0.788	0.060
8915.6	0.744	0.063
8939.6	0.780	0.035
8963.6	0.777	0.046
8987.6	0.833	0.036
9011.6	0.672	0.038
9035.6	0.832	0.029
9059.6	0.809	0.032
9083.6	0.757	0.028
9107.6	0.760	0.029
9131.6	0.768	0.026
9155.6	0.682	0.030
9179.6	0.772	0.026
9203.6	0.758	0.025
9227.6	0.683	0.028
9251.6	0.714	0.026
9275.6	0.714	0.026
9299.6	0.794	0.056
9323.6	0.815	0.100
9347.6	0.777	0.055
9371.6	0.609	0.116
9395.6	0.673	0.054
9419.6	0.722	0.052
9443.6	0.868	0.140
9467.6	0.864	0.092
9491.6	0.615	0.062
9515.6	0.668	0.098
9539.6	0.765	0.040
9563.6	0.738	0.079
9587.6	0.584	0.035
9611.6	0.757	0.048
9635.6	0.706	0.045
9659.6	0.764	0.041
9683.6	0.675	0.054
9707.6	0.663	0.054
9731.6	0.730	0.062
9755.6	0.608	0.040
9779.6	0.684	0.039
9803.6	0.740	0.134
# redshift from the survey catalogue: 1.50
